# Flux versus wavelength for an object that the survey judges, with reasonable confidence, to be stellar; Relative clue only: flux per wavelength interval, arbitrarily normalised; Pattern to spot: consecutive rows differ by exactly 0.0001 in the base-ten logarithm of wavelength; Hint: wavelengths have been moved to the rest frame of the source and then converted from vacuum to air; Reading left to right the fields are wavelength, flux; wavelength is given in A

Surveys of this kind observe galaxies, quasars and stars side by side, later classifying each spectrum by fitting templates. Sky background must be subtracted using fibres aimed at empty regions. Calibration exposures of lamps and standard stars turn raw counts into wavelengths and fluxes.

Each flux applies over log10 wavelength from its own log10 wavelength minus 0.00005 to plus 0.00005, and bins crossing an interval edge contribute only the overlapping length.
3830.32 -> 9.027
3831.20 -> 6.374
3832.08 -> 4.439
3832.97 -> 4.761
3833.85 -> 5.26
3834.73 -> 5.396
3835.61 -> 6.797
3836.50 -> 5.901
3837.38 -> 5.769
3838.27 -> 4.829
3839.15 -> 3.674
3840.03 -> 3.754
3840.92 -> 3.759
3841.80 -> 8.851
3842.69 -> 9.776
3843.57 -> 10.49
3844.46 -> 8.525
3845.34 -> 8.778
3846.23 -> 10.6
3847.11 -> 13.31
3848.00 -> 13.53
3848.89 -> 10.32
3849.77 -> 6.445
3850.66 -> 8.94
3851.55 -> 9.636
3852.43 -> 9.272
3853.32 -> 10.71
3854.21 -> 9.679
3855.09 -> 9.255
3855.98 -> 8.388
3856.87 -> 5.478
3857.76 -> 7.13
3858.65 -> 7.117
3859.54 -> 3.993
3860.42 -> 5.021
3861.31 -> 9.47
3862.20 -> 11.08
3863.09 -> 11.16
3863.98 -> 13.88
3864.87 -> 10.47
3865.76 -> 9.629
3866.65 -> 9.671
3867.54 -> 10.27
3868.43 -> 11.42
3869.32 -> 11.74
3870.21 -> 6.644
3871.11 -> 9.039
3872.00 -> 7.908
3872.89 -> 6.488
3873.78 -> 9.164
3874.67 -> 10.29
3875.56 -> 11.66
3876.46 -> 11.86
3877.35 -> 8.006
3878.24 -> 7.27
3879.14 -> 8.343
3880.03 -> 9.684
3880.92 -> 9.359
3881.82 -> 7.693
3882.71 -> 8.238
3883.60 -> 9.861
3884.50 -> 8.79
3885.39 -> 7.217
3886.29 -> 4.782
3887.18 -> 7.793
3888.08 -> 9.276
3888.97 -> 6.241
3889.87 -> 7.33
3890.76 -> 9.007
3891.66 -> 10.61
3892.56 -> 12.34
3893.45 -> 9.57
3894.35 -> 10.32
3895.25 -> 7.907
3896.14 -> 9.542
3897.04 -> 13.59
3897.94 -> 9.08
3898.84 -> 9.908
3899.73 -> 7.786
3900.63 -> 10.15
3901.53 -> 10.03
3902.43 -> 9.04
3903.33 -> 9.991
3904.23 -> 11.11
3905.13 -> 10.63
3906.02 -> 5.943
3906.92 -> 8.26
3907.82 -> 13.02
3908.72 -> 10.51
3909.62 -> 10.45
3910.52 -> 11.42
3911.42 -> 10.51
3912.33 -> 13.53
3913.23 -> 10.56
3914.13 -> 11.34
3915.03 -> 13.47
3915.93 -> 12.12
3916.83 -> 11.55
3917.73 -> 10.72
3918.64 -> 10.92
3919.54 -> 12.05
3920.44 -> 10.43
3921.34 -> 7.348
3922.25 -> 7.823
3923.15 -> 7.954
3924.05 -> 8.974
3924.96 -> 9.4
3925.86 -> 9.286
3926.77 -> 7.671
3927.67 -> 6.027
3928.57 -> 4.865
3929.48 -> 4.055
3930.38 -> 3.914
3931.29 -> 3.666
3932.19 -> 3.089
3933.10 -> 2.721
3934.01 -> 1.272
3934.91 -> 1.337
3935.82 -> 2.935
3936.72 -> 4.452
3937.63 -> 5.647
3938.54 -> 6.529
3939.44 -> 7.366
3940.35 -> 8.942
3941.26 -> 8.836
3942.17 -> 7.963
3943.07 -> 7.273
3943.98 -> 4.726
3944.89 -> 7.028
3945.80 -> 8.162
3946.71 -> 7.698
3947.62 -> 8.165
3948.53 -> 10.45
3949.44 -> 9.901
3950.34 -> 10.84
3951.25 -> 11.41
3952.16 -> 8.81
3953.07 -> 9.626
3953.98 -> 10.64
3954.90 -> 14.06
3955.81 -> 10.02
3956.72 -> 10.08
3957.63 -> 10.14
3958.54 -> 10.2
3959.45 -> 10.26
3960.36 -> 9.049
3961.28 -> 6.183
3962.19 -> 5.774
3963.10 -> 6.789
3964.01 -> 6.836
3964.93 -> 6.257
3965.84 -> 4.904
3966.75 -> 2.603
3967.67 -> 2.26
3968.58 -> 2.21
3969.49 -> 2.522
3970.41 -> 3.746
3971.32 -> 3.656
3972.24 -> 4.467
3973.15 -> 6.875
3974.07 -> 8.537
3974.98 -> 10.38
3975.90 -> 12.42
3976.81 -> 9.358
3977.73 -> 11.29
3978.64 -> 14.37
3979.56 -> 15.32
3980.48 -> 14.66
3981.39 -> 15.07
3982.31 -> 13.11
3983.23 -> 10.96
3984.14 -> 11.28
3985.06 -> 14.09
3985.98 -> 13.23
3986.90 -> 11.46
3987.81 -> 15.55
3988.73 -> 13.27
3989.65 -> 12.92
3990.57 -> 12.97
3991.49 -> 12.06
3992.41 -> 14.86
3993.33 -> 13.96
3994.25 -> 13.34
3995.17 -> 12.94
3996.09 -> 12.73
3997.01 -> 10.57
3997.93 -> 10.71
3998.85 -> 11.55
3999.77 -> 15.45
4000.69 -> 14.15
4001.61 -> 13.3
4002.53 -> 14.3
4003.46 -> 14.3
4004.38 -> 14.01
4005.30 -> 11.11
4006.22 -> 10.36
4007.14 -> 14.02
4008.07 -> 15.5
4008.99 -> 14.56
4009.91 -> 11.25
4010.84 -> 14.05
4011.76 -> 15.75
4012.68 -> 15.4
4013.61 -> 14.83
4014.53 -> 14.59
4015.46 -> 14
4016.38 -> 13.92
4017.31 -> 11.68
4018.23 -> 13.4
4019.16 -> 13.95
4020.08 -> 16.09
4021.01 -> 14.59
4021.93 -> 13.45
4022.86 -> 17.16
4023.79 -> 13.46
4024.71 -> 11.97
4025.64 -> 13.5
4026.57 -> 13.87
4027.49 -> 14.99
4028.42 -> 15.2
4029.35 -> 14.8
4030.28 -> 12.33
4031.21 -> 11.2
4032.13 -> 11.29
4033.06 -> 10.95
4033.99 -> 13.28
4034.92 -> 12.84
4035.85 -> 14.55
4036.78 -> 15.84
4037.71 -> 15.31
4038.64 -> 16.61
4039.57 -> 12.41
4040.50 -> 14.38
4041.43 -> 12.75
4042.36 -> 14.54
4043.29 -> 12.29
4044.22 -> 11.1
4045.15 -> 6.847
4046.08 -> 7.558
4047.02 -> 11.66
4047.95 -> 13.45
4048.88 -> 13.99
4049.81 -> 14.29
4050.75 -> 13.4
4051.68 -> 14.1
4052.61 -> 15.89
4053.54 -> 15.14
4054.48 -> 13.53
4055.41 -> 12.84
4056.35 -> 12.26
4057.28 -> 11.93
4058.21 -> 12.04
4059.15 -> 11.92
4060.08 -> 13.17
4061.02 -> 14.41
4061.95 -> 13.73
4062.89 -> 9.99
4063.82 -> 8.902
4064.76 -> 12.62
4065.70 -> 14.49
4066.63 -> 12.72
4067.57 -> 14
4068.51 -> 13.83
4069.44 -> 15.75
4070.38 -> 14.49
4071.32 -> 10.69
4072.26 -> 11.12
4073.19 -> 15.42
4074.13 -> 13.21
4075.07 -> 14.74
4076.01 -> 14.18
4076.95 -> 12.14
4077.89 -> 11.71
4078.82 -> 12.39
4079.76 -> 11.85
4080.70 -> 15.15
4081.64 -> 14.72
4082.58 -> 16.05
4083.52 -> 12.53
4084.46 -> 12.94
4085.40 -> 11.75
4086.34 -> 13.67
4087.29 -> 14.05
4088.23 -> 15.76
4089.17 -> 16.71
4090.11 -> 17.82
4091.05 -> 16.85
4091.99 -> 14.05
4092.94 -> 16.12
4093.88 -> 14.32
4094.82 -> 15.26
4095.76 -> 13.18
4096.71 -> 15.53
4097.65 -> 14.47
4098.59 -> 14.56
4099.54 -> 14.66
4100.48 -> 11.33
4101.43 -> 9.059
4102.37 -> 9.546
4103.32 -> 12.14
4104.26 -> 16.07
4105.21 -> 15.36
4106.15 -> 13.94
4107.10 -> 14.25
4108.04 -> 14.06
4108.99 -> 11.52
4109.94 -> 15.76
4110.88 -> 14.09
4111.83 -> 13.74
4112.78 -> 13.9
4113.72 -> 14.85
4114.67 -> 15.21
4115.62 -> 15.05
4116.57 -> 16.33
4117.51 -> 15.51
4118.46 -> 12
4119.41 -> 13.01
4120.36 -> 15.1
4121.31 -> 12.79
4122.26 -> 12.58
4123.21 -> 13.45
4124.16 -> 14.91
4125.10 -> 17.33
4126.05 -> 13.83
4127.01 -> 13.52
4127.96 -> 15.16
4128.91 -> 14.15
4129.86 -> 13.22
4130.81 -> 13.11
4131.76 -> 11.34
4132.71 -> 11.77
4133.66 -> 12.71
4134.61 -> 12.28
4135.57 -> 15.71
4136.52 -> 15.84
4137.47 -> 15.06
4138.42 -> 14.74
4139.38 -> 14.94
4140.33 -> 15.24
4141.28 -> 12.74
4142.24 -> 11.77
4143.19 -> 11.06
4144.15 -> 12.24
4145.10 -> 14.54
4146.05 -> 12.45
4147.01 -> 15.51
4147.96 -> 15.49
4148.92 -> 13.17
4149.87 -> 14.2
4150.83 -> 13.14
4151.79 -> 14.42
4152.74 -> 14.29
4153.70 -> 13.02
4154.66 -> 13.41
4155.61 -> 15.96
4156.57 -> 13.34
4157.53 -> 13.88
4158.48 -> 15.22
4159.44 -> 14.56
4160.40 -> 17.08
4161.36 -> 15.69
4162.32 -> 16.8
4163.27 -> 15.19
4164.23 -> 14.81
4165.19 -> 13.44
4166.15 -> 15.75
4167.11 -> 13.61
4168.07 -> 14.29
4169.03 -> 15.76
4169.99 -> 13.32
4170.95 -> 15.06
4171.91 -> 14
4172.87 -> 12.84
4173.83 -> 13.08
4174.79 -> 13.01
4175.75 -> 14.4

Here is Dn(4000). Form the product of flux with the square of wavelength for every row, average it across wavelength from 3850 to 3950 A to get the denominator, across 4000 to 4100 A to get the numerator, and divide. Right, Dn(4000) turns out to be 1.70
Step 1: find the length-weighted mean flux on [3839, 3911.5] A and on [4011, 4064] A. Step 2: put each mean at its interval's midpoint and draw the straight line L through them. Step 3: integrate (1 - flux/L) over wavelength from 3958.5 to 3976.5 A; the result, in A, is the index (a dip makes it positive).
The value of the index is 8.3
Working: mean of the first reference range 9.15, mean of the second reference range 13.3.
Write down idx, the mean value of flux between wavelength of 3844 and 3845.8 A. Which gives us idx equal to 8.66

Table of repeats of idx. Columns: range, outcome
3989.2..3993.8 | 13.3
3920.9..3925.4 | 8.29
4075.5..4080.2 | 12.5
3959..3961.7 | 8.5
